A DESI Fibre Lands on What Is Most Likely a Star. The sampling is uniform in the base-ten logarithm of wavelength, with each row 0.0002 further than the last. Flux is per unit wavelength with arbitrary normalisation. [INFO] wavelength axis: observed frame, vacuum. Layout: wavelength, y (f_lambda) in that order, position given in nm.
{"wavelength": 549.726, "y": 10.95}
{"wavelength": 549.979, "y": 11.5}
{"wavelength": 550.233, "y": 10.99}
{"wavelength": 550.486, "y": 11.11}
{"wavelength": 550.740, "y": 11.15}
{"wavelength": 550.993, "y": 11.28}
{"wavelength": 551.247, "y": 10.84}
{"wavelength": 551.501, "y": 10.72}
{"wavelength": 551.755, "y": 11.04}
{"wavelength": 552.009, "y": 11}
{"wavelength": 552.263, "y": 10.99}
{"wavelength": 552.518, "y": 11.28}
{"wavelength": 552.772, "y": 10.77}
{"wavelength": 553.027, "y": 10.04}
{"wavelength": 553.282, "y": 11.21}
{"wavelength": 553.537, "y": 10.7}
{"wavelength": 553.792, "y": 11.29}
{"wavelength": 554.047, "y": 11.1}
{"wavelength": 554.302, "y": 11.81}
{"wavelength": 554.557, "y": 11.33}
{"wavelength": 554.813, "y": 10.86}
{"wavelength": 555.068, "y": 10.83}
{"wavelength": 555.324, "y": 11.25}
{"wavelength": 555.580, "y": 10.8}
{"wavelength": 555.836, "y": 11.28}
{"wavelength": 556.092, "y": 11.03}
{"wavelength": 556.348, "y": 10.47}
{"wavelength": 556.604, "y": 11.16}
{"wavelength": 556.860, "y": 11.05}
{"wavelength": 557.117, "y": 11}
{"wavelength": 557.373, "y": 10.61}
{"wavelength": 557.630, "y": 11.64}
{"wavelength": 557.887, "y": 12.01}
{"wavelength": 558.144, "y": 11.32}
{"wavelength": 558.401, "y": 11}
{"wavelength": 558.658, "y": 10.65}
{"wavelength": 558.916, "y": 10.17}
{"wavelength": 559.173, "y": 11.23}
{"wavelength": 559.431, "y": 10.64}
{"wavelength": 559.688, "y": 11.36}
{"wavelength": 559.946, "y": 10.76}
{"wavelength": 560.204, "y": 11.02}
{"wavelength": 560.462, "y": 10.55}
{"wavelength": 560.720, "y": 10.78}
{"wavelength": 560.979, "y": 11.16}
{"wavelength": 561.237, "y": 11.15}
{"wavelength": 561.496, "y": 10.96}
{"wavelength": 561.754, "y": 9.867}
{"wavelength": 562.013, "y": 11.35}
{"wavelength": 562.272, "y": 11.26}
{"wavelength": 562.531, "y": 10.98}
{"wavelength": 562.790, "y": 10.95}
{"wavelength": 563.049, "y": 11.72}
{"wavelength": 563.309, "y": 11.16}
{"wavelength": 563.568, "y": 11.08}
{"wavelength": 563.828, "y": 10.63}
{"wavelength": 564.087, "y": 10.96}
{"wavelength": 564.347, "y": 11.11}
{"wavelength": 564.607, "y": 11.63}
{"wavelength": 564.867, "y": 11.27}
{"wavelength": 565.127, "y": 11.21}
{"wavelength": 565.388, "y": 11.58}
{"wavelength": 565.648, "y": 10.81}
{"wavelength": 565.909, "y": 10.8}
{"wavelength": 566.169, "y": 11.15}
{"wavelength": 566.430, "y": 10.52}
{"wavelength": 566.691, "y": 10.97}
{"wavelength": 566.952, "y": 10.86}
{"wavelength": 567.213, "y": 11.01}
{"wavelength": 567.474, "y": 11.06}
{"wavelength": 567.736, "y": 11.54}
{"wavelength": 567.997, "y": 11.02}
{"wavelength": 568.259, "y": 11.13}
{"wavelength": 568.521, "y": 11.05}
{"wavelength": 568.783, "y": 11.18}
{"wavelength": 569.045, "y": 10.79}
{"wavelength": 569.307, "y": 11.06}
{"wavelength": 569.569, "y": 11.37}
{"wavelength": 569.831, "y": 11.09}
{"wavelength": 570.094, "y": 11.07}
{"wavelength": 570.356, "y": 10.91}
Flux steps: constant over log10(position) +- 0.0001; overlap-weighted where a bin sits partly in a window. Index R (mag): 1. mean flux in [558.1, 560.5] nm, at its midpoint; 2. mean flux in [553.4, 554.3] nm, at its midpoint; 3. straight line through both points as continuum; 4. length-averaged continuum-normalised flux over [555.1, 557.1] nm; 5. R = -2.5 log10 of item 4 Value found 0.00 mag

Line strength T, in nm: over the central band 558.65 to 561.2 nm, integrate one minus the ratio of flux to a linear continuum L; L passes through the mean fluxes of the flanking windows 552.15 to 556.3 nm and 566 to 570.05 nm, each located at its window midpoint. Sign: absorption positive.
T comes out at 0.042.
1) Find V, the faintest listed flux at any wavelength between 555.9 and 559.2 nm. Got 10.17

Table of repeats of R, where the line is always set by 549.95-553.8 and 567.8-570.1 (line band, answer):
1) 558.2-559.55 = 0.03 mag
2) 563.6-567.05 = 0.00 mag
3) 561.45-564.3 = 0.01 mag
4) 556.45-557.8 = -0.01 mag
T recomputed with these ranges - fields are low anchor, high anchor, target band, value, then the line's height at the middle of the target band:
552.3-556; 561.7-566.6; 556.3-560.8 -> 0.030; 11.1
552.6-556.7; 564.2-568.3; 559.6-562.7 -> 0.036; 11.1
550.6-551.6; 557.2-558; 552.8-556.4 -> 0.066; 11.2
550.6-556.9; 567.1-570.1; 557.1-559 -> -0.006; 11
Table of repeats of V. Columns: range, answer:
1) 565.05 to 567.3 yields 10.52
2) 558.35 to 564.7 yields 9.867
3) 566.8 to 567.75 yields 10.86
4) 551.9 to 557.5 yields 10.04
